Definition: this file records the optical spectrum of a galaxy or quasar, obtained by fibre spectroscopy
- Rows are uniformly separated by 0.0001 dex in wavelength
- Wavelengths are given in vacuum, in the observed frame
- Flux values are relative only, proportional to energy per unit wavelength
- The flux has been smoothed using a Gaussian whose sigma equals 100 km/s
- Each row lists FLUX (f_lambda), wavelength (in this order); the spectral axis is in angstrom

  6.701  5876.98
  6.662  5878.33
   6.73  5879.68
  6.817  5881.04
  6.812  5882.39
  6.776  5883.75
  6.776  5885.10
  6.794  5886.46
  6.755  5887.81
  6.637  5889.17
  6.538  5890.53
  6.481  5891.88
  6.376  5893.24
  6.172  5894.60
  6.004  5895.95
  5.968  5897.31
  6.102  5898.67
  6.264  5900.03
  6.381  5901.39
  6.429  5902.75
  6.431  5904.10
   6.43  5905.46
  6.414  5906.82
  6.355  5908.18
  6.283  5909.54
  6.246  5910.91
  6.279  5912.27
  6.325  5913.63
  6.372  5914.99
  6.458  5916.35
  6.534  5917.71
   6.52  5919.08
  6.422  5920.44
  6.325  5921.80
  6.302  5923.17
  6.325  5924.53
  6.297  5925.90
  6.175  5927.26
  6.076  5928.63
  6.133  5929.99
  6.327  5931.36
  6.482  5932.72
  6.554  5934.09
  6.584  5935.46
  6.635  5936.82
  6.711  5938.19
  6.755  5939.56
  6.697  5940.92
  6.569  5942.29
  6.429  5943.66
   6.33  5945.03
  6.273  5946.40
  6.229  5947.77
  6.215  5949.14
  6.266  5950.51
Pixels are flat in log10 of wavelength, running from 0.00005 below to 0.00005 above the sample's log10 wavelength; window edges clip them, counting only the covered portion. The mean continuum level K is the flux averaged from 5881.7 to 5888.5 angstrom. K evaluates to 6.78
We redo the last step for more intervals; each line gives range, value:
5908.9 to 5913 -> 6.26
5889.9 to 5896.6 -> 6.32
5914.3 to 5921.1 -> 6.46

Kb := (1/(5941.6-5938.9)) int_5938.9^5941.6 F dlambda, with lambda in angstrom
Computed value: 6.75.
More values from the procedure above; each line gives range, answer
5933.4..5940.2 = 6.64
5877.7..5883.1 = 6.75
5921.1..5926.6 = 6.31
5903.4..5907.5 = 6.44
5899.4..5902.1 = 6.32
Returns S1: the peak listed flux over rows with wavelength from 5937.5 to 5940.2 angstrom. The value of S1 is 6.755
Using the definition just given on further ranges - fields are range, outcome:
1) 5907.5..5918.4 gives 6.534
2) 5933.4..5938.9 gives 6.711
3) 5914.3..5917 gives 6.458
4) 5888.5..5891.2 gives 6.637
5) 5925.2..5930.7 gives 6.297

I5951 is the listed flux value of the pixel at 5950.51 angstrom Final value 6.266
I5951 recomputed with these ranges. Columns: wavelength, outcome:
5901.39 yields 6.381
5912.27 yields 6.279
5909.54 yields 6.283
